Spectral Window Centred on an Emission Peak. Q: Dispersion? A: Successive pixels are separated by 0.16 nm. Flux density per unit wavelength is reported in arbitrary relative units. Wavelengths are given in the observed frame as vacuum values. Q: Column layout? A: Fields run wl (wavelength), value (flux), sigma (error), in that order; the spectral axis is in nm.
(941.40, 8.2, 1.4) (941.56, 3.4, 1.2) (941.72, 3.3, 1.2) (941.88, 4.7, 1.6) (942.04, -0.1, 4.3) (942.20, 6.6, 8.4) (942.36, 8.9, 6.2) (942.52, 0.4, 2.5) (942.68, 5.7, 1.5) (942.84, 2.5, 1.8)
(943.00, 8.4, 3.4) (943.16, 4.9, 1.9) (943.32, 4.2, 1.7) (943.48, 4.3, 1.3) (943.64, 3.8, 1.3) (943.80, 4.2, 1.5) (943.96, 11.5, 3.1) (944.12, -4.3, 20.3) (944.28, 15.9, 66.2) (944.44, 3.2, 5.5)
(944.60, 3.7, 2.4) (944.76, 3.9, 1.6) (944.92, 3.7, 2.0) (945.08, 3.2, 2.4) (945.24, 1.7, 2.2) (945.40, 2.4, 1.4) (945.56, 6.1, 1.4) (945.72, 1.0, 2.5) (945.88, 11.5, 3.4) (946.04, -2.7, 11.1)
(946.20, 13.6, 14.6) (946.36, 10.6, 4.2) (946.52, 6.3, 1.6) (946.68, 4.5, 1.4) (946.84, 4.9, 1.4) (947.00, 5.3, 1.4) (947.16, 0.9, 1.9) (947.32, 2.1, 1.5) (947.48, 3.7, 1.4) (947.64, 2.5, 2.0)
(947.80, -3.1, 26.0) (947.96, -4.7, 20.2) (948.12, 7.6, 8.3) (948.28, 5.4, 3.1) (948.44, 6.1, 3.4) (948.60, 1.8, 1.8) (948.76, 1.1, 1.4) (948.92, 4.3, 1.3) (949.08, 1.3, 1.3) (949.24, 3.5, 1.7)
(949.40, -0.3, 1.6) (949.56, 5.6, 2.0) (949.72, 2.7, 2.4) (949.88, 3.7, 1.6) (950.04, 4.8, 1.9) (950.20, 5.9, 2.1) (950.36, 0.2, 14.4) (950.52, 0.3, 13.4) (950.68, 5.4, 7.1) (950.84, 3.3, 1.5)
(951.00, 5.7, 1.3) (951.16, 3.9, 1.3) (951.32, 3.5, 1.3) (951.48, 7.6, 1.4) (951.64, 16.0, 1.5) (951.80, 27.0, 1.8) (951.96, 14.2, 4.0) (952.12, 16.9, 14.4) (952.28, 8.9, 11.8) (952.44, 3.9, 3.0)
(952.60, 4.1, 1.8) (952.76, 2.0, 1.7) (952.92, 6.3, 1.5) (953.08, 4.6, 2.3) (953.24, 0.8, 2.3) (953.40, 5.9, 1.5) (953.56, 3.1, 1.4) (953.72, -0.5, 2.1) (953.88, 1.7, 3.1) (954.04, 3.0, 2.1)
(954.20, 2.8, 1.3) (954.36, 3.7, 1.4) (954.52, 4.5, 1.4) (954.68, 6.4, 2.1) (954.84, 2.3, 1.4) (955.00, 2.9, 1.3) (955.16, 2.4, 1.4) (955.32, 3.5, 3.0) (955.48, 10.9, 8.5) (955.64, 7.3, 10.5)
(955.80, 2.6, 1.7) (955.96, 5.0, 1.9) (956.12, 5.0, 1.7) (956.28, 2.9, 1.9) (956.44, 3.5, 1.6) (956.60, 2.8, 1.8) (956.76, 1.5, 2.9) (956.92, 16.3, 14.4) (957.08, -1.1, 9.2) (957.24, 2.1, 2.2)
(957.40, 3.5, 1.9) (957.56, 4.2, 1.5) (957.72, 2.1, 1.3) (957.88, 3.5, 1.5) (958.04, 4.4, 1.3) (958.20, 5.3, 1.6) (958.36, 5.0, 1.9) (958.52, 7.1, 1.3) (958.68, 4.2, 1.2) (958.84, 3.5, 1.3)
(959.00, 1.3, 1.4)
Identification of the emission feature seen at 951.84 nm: H-beta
